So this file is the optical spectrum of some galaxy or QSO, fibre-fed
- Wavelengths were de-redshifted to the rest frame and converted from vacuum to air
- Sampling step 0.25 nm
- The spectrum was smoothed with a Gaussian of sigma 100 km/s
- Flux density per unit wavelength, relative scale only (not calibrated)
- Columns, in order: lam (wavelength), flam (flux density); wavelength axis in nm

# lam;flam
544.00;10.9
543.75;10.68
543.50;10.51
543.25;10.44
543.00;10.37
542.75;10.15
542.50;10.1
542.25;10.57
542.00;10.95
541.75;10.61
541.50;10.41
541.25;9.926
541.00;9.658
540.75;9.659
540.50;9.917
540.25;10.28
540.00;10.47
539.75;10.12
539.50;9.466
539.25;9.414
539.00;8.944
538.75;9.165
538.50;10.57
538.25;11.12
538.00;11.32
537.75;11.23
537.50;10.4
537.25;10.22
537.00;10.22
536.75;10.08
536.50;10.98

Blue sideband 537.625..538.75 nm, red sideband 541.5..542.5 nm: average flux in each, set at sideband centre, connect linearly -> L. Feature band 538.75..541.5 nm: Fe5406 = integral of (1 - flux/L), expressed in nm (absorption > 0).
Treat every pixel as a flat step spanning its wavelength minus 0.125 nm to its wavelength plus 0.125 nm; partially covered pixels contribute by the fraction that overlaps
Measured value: 0.24 nm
